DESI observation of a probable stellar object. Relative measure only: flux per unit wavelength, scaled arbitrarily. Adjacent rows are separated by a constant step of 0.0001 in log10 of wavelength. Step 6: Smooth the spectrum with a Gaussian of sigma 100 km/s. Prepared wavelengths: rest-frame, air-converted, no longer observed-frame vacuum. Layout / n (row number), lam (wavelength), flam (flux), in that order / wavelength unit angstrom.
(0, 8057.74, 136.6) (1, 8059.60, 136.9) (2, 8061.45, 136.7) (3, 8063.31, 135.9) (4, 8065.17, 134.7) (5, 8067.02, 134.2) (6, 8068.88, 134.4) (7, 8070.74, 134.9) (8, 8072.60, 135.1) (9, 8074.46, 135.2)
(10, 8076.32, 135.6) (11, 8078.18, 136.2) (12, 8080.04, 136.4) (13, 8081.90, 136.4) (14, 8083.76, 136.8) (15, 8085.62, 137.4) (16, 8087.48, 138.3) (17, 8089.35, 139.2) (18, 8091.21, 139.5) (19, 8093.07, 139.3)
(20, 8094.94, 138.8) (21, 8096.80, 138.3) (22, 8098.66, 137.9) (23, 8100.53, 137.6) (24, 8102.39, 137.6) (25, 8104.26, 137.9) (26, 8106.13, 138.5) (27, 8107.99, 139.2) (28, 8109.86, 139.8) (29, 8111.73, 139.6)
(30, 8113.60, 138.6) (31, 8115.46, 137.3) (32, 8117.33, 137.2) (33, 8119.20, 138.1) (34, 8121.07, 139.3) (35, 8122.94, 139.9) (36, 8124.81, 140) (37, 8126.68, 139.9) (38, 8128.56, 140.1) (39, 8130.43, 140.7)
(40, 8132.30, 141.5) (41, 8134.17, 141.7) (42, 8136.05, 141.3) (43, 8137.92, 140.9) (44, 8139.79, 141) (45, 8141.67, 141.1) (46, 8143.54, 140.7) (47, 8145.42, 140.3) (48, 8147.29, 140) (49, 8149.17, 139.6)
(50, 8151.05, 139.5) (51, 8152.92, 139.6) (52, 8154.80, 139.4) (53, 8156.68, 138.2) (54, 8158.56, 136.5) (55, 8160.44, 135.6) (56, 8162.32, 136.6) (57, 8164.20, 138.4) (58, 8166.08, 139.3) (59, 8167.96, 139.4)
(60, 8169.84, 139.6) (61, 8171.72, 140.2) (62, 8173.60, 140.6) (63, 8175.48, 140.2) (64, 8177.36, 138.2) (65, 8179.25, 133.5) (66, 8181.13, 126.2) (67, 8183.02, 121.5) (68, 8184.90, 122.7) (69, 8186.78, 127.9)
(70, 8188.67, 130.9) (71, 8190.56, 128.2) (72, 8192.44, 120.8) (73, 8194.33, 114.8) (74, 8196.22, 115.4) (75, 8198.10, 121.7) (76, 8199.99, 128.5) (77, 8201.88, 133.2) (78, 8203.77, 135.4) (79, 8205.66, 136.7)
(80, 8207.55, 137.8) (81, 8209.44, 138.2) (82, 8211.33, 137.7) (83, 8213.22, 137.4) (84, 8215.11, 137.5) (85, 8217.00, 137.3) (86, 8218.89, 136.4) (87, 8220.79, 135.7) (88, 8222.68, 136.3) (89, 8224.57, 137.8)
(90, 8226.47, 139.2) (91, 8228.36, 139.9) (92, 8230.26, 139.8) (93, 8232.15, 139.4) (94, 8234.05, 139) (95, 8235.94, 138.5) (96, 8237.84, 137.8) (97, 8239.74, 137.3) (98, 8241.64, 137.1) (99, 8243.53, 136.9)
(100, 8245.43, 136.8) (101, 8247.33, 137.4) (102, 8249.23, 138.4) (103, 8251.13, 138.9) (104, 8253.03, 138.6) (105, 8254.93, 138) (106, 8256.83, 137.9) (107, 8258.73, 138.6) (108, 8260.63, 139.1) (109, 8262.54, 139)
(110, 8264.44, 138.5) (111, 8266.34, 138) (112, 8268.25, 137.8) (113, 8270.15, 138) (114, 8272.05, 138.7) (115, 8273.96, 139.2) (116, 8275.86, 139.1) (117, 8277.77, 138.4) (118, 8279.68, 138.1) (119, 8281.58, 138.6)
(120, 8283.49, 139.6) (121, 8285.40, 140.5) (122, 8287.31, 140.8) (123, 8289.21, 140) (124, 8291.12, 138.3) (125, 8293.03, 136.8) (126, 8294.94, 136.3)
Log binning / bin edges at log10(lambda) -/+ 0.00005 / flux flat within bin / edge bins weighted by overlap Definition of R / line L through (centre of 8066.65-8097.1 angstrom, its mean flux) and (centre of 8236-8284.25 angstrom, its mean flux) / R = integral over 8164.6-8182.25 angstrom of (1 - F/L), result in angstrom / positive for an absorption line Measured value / 0.03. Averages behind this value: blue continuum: 137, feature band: 137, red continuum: 138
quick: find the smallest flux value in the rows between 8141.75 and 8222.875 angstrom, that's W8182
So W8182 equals 114.8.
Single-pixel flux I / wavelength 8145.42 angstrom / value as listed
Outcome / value 140.3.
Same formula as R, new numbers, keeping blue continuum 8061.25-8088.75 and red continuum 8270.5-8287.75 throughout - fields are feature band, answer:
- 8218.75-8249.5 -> 0.11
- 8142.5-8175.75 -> -0.46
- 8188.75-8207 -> 1.49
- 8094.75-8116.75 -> -0.33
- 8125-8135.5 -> -0.31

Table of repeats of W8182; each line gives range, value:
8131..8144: 140.7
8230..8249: 136.8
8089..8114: 137.6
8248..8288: 137.8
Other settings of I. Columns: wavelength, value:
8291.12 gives 138.3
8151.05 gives 139.5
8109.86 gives 139.8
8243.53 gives 136.9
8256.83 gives 137.9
